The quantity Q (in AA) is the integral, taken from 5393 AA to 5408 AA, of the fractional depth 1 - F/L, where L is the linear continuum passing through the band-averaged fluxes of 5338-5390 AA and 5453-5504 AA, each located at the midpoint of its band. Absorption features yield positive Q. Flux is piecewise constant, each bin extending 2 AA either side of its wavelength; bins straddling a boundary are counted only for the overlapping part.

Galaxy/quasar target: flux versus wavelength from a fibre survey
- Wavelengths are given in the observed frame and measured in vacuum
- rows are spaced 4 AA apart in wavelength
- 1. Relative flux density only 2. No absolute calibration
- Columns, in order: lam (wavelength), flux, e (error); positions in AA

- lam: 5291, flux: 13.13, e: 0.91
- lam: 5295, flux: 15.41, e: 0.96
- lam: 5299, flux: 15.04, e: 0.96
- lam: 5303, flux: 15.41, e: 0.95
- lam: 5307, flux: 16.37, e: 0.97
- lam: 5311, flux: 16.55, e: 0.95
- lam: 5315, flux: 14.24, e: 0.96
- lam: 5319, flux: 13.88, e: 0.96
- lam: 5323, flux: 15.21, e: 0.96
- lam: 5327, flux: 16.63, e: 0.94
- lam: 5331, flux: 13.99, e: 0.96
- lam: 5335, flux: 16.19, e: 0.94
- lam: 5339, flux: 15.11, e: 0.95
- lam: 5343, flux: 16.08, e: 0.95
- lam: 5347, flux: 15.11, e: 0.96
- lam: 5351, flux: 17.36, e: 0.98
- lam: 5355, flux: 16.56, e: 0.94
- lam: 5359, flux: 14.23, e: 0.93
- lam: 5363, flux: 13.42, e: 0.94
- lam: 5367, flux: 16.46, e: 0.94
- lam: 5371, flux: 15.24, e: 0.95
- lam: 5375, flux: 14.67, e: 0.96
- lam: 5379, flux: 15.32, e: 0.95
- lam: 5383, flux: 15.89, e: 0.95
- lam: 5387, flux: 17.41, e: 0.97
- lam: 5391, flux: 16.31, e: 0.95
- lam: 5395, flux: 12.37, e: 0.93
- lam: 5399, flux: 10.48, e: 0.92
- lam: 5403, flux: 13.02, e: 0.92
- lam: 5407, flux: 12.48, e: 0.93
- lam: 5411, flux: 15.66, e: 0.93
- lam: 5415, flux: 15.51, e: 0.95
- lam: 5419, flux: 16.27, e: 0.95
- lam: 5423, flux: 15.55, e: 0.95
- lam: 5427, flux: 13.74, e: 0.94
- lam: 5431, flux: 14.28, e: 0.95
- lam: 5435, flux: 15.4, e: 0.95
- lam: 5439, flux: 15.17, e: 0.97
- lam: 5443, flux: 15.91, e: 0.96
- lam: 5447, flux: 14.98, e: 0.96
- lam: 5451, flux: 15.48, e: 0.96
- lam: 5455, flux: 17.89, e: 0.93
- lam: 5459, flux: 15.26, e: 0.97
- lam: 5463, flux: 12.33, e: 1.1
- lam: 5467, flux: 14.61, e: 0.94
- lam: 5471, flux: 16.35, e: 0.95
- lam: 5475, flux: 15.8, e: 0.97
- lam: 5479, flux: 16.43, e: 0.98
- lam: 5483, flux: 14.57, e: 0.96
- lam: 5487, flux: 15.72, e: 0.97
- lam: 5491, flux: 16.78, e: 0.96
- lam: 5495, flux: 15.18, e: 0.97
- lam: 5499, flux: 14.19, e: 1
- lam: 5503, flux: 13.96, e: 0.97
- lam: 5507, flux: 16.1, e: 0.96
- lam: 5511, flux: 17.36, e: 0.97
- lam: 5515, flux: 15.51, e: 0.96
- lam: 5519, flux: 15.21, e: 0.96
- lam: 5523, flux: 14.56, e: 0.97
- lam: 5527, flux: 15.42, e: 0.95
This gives 3.4 AA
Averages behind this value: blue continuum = 15.6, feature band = 12.1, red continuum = 15.3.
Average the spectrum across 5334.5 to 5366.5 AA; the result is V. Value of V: 15.5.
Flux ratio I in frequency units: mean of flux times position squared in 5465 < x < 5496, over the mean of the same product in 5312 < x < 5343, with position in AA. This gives 1.1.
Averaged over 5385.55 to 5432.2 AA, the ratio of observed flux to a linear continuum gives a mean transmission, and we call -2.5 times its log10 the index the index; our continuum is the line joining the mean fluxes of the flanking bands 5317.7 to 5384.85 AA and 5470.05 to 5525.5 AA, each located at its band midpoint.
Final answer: 0.077 mag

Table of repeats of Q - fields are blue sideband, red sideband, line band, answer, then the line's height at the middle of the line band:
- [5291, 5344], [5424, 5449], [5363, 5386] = -0.4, 15.1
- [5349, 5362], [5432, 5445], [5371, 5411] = 3.4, 15.7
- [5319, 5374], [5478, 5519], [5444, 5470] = 0.6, 15.5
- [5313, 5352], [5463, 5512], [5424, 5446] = 0.7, 15.4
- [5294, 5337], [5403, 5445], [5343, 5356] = -0.9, 15.2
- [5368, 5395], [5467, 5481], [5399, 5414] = 2.2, 15.7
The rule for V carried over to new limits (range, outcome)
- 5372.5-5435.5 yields 14.6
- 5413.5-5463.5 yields 15.3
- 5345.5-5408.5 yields 14.8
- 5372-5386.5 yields 15.5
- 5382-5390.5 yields 16.7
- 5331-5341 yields 15.3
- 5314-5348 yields 15.2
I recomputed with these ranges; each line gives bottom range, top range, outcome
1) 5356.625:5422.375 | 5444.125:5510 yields 1.08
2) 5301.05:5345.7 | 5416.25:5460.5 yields 1.05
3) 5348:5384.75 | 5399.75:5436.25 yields 0.96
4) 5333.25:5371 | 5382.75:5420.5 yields 0.94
